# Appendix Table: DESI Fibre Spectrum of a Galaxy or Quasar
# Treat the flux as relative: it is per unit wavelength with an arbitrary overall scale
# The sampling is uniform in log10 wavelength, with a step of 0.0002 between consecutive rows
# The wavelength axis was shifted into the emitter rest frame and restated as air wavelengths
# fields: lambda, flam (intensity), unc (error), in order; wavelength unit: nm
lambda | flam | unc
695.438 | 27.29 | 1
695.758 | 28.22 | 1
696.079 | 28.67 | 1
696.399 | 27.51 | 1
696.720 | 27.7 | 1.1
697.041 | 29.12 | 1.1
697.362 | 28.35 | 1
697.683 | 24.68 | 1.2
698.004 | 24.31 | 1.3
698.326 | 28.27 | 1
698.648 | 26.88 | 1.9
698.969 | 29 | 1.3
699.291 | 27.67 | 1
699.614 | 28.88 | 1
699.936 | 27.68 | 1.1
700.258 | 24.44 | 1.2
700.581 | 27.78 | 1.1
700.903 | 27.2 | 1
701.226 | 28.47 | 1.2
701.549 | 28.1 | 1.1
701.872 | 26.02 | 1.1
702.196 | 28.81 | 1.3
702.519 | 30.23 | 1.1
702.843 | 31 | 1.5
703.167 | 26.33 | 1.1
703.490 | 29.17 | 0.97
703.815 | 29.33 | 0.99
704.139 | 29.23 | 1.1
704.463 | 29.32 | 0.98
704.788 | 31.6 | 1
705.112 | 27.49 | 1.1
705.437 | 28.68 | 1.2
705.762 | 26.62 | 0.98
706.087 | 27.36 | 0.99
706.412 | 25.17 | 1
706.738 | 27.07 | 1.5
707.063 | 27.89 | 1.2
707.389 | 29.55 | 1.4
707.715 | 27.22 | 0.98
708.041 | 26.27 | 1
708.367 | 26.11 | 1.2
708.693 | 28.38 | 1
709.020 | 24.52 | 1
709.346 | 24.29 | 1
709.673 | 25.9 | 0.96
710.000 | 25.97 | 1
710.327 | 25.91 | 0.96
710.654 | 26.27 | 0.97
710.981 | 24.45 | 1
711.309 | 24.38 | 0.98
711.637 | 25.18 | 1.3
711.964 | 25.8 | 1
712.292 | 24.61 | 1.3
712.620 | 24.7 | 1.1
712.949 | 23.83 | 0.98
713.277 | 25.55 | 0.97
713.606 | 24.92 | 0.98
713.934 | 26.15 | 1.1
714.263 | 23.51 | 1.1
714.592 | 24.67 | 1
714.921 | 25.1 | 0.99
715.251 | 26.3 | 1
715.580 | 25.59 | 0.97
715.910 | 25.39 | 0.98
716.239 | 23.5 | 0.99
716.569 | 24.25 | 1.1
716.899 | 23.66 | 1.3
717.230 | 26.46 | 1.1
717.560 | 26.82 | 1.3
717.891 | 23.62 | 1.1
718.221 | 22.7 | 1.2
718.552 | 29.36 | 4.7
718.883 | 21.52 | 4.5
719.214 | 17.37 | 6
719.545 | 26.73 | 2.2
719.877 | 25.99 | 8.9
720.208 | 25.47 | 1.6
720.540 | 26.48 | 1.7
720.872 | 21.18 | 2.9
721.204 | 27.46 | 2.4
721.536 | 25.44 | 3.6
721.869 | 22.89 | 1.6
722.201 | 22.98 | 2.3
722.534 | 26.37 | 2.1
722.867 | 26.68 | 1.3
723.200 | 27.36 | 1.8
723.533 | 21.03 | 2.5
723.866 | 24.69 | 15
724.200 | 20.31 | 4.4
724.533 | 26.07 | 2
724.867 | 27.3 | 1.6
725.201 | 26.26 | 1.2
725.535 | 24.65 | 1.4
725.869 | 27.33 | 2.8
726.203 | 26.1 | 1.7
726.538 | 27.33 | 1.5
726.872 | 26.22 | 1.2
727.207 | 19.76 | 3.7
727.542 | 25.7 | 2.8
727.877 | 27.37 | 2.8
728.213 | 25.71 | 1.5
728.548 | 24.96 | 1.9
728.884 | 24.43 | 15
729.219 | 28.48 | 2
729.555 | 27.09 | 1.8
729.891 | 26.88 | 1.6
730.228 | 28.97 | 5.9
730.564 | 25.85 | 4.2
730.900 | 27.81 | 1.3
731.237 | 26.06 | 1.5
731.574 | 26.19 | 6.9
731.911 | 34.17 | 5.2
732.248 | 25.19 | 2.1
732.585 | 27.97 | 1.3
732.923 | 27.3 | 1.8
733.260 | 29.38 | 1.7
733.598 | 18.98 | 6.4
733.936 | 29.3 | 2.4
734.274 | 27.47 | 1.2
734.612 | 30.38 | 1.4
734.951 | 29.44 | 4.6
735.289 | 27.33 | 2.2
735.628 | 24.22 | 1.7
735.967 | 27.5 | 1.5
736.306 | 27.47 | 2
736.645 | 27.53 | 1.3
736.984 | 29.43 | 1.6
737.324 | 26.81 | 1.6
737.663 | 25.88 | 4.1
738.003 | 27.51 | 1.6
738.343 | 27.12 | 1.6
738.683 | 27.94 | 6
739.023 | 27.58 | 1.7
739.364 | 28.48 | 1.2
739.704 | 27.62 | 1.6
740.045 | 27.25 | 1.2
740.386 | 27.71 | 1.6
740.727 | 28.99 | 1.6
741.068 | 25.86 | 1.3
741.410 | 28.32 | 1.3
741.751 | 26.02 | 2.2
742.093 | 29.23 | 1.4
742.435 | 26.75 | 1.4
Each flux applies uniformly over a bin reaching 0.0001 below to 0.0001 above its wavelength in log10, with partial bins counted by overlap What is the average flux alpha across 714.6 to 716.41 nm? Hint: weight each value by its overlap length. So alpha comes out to 25.1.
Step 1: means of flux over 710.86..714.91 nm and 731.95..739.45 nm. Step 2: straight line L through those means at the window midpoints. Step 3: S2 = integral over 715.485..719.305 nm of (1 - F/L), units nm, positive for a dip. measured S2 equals 0.156 nm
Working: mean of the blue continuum 24.8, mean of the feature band 24.3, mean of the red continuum 27.4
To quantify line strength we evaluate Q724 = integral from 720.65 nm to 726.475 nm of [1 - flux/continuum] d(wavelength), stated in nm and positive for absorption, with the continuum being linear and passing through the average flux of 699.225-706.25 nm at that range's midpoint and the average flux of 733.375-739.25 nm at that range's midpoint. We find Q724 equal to 0.55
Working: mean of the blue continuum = 28.3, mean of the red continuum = 27.2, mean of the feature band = 25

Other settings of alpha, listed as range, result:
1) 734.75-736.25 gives 27.2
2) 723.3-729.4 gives 25.2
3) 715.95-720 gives 24.3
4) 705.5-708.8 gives 27.2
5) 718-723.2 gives 24.7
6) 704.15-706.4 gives 28.3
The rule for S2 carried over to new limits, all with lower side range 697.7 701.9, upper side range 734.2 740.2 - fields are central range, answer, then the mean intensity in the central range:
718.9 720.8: 0.24 nm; 24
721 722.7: 0.16 nm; 24.9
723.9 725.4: 0.14 nm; 24.9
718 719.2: 0.17 nm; 23.6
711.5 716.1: 0.39 nm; 25.1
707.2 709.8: 0.07 nm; 26.5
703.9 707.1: -0.09 nm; 28.1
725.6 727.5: 0.15 nm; 25.3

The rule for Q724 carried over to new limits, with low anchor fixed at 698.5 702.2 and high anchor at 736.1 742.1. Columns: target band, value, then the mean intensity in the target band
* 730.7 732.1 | -0.05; 28.4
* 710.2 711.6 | 0.12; 25.2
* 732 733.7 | 0.07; 26.4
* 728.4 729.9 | 0.07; 26.3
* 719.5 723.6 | 0.36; 25.1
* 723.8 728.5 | 0.37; 25.3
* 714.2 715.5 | 0.12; 25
